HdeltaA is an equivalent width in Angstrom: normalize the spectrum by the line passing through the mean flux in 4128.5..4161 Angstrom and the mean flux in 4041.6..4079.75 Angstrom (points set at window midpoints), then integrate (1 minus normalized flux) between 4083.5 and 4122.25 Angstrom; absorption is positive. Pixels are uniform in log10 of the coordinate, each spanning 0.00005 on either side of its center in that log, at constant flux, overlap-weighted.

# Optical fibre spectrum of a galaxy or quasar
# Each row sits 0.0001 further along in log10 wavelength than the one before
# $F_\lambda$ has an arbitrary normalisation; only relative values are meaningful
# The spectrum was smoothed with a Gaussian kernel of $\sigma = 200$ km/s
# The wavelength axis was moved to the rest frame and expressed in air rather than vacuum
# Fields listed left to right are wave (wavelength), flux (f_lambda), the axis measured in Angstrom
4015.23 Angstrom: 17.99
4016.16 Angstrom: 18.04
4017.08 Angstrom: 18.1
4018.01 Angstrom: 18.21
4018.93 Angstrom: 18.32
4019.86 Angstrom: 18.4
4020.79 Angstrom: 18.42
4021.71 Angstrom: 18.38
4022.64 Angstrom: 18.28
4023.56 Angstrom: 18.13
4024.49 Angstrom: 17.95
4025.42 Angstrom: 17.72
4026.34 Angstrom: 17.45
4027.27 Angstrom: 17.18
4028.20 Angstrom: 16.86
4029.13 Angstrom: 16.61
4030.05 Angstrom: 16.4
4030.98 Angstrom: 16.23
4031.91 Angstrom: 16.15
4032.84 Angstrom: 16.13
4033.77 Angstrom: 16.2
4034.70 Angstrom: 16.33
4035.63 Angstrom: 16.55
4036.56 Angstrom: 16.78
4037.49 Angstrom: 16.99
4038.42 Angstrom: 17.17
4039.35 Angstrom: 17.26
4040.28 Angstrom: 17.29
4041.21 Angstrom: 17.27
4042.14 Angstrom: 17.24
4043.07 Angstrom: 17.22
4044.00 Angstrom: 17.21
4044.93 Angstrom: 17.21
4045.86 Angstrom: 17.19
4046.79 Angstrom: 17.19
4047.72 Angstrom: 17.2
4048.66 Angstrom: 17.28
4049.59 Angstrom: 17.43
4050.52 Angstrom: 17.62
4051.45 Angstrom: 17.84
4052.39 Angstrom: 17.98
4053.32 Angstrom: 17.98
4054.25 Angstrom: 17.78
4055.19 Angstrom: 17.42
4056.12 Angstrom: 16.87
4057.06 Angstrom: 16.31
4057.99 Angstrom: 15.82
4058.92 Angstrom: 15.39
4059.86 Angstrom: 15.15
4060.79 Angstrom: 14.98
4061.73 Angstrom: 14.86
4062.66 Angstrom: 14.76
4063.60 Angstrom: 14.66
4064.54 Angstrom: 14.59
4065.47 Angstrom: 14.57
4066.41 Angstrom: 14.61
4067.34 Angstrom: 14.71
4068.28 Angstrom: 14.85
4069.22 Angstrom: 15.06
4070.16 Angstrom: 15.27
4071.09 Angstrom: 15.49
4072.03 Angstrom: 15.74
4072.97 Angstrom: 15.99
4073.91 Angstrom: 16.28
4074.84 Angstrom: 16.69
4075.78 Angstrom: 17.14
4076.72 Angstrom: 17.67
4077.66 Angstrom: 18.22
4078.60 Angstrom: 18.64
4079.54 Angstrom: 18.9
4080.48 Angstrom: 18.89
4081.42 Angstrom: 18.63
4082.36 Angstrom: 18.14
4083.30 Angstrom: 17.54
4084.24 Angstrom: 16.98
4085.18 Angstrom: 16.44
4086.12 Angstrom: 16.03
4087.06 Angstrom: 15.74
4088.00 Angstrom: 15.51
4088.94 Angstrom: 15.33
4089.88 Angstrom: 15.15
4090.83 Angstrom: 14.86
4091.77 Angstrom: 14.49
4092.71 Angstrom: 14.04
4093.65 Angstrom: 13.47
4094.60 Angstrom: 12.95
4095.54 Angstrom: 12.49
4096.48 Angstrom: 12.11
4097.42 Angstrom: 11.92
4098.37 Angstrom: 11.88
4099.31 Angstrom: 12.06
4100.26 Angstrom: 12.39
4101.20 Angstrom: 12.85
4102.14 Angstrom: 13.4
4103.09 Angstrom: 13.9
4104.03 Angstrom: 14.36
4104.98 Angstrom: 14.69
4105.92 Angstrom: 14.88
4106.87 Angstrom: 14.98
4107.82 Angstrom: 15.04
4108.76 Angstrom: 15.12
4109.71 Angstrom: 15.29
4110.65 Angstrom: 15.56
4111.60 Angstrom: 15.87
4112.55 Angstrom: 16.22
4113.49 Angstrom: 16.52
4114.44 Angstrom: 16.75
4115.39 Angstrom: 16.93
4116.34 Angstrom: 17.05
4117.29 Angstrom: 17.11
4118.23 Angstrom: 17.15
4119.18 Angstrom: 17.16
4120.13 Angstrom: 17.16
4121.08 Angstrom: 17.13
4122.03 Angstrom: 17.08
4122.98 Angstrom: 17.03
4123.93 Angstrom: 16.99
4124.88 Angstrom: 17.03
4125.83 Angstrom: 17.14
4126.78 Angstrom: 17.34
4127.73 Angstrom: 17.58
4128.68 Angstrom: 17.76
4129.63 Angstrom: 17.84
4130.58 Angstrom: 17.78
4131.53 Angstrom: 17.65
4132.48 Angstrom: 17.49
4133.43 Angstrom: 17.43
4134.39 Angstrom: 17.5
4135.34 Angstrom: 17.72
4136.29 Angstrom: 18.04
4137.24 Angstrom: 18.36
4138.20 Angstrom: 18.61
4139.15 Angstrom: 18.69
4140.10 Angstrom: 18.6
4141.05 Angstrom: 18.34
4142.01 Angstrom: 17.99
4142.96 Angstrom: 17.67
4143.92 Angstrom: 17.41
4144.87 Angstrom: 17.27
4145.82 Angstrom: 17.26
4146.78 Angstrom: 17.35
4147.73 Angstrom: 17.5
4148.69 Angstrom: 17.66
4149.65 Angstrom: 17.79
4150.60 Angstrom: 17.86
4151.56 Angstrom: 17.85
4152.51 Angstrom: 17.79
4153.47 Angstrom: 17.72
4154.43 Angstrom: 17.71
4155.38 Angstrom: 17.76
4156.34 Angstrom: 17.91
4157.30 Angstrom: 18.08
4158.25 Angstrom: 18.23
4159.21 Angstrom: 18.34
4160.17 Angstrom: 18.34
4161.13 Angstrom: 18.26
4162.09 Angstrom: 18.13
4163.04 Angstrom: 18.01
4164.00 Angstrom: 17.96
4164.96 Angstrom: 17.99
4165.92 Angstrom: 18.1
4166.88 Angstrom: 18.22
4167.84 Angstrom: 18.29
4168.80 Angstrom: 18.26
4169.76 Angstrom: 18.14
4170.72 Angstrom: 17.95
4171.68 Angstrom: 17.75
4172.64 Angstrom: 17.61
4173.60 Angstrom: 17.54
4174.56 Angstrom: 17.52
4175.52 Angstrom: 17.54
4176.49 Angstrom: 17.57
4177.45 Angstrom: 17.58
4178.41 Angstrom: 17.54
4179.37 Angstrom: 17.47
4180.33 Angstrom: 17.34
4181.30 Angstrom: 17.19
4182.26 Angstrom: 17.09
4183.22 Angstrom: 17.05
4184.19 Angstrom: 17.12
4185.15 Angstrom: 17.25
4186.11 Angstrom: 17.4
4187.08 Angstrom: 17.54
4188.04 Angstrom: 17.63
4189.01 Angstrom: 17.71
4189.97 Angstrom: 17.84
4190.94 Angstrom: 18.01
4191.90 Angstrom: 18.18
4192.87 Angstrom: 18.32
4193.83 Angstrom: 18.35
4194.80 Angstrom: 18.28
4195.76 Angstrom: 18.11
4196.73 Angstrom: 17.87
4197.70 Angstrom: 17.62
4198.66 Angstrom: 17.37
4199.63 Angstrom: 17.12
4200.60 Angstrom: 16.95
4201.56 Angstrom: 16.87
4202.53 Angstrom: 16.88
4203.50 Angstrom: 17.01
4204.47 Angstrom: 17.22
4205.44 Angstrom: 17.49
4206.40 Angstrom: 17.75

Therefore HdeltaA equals 4.8 Angstrom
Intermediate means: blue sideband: 16.4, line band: 15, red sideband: 17.9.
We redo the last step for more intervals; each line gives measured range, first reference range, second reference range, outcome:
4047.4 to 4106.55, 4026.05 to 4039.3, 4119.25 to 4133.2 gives 4.80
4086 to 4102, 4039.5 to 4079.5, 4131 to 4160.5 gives 3.16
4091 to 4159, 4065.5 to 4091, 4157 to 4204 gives 2.60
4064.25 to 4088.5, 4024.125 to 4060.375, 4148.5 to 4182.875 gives 1.02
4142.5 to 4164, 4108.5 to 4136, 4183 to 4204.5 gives -0.72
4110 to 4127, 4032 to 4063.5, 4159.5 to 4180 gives 0.58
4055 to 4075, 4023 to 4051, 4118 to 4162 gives 2.12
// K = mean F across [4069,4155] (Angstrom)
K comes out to 16.4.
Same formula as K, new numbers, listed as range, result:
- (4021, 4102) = 16.2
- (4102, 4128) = 16.2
